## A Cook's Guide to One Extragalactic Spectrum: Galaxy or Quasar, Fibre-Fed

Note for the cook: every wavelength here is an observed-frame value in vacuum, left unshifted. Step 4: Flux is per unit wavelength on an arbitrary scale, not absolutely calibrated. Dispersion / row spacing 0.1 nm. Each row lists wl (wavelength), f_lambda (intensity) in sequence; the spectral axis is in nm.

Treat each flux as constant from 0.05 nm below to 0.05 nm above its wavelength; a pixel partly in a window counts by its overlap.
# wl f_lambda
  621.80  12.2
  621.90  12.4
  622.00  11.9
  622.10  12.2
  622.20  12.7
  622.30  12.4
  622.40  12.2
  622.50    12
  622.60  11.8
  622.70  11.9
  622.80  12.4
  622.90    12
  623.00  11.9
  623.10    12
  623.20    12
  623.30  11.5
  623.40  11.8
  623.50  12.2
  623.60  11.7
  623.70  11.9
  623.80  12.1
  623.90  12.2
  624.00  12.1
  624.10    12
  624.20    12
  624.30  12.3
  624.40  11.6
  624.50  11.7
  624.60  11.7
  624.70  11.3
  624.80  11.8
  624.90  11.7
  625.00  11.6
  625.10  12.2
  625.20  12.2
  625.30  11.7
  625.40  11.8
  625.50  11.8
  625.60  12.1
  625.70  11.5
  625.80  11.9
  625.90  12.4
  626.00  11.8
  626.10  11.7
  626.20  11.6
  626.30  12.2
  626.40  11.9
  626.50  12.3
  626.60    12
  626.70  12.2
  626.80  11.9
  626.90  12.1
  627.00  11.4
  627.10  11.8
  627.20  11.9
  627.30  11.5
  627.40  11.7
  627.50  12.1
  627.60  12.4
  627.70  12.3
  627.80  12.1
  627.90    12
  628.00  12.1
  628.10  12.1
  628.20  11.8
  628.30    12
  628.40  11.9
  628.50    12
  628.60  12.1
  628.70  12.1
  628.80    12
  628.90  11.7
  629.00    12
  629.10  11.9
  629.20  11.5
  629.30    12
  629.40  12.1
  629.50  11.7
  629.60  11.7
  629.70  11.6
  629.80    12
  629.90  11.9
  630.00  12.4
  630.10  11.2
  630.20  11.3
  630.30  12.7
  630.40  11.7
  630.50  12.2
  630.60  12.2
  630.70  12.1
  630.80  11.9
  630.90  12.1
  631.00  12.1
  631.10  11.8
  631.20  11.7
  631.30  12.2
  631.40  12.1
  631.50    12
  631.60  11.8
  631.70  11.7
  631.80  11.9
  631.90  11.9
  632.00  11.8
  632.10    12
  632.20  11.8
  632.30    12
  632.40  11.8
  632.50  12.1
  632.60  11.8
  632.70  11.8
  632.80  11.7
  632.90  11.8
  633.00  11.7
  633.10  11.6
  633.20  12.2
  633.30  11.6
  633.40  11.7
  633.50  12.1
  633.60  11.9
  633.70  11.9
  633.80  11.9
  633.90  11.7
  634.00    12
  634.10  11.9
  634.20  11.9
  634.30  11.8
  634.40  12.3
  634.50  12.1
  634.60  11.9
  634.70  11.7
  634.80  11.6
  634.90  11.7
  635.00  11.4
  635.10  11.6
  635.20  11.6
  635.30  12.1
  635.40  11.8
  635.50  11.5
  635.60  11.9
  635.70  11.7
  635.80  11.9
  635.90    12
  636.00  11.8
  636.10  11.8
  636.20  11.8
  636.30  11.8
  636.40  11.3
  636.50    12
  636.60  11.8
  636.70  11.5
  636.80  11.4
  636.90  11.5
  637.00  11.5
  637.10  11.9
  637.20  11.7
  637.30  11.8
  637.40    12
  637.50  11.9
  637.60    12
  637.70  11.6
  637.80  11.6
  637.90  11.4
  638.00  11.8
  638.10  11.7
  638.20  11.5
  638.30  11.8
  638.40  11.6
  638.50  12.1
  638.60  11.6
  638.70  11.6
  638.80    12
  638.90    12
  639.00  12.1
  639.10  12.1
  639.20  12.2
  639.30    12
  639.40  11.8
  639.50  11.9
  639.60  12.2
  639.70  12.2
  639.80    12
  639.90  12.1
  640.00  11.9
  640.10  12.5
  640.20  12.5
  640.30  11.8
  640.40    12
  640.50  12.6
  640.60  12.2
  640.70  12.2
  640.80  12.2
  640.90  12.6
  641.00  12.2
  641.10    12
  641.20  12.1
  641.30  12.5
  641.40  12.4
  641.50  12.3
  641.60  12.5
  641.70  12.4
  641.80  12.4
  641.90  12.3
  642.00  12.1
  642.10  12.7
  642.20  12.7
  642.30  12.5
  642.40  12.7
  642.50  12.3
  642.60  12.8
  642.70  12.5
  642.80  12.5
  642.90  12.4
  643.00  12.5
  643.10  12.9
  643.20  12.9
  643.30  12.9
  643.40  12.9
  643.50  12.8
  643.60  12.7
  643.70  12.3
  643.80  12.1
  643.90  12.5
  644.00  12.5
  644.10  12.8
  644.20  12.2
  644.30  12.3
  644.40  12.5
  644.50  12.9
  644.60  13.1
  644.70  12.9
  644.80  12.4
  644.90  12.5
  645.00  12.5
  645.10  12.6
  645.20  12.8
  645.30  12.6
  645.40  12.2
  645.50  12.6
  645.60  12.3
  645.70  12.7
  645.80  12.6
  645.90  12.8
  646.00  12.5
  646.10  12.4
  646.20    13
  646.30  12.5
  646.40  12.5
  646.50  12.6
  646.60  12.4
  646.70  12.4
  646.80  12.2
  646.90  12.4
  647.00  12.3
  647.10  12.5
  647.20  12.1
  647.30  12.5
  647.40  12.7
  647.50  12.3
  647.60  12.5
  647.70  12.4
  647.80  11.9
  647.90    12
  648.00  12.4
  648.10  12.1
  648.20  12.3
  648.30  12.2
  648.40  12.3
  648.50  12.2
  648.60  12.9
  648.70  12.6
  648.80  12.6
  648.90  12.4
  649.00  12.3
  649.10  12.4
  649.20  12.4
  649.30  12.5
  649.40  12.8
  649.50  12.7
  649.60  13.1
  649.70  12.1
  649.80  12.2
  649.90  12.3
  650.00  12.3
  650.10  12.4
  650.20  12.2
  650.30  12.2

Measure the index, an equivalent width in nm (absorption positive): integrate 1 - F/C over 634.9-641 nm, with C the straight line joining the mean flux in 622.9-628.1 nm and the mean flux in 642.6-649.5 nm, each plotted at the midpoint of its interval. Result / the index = 0.20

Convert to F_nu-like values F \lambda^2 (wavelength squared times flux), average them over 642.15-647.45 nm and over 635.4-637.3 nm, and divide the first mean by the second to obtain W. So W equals 1.10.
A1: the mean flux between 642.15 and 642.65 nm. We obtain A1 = 12.6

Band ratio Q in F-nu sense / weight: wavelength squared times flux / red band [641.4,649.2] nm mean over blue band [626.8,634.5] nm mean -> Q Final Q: 1.10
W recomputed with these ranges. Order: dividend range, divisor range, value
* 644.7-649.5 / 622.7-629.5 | 1.12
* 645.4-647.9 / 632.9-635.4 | 1.09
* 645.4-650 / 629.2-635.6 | 1.10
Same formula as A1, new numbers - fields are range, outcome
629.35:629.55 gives 11.9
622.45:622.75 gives 11.9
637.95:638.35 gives 11.7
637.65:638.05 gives 11.6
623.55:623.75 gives 11.8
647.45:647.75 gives 12.4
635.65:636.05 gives 11.9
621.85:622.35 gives 12.3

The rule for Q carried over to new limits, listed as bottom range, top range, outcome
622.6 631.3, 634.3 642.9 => 1.04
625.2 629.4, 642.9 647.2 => 1.11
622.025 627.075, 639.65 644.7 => 1.10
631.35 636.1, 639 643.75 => 1.07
